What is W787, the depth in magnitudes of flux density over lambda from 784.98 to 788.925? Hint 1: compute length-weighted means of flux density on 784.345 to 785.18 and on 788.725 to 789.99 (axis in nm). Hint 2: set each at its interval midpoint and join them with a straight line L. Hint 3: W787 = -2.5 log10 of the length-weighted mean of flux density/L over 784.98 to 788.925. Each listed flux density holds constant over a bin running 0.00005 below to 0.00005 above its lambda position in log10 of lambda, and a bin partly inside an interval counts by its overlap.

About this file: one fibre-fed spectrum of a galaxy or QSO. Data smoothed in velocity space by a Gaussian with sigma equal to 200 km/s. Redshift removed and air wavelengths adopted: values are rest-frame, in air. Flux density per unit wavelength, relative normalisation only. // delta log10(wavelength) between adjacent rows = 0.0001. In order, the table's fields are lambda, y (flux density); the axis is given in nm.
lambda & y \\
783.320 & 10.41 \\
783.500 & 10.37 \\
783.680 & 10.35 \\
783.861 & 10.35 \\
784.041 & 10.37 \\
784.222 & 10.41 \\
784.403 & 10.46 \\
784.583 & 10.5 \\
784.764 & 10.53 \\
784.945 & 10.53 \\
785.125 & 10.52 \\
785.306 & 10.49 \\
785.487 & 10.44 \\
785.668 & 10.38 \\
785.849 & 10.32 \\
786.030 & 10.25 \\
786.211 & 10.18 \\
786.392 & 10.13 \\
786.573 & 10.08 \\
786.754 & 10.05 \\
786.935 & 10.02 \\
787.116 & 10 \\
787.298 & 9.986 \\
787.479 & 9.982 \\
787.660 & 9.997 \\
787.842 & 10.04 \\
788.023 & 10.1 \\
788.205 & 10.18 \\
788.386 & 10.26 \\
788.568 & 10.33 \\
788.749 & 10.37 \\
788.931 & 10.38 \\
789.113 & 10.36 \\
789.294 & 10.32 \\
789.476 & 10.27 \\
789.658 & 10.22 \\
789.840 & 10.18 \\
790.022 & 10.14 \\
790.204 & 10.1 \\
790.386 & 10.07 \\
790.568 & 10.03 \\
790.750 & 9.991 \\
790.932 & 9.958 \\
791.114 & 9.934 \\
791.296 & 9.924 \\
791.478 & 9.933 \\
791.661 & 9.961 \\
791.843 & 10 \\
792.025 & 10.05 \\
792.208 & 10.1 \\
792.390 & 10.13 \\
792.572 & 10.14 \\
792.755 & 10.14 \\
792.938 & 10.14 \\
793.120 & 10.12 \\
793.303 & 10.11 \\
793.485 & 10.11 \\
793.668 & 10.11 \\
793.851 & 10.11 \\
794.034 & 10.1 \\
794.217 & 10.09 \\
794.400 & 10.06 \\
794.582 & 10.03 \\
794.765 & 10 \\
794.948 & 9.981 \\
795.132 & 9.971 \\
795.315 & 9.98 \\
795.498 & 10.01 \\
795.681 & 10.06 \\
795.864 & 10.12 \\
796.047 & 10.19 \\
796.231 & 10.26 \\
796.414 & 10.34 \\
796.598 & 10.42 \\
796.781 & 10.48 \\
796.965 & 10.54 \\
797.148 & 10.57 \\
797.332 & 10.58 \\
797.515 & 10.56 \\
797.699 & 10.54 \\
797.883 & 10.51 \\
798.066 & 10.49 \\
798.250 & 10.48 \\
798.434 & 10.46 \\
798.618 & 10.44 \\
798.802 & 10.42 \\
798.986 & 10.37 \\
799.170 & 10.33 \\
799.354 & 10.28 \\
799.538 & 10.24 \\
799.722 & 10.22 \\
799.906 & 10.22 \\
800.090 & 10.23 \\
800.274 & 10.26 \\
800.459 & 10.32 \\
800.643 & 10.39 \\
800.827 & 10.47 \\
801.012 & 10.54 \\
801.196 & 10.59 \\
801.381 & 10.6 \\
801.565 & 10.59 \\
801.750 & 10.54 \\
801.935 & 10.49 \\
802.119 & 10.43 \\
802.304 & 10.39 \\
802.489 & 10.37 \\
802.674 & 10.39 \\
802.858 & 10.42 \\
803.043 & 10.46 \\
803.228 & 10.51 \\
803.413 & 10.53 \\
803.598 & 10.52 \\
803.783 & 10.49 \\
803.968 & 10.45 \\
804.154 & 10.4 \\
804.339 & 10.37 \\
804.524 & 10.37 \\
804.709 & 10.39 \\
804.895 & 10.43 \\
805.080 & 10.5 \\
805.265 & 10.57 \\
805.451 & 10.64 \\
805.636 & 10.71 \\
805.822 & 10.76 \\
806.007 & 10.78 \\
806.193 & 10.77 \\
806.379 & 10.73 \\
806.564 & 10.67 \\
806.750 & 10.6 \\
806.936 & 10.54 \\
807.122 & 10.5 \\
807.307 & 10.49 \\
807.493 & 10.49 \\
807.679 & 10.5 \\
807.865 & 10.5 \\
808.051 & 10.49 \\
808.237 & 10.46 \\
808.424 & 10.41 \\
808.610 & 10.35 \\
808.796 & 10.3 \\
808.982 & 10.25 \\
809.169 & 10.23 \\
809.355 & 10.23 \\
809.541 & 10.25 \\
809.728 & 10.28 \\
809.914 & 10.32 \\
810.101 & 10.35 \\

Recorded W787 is 0.02 mag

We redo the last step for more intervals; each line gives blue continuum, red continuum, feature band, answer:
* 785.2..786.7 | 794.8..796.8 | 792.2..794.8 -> 0.008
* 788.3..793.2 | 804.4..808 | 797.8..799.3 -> -0.008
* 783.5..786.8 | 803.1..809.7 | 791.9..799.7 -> 0.019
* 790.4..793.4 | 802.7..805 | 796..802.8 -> -0.013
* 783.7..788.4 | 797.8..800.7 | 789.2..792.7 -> 0.023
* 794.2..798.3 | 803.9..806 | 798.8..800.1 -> 0.008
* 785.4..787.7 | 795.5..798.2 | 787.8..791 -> 0.003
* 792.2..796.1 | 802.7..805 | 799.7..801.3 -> -0.005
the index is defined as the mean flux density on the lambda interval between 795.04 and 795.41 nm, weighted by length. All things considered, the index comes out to 9.97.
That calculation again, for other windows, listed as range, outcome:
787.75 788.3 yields 10.1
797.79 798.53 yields 10.5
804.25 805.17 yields 10.4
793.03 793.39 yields 10.1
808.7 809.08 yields 10.3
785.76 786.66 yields 10.2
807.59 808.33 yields 10.5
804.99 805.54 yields 10.6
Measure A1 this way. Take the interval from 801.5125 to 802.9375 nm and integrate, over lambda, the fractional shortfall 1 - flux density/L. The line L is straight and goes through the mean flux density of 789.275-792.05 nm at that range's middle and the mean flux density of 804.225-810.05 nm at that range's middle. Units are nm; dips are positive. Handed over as -0.01 nm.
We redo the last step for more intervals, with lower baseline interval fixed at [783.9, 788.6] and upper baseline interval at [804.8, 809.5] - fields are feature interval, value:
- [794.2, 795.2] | 0.03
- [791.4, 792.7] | 0.03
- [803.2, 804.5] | 0.00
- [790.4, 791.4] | 0.03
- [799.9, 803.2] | 0.00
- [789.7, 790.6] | 0.02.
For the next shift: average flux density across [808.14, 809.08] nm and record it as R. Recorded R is 10.3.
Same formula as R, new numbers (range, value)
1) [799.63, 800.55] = 10.2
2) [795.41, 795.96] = 10.1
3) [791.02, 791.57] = 9.93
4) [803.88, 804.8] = 10.4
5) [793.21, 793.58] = 10.1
